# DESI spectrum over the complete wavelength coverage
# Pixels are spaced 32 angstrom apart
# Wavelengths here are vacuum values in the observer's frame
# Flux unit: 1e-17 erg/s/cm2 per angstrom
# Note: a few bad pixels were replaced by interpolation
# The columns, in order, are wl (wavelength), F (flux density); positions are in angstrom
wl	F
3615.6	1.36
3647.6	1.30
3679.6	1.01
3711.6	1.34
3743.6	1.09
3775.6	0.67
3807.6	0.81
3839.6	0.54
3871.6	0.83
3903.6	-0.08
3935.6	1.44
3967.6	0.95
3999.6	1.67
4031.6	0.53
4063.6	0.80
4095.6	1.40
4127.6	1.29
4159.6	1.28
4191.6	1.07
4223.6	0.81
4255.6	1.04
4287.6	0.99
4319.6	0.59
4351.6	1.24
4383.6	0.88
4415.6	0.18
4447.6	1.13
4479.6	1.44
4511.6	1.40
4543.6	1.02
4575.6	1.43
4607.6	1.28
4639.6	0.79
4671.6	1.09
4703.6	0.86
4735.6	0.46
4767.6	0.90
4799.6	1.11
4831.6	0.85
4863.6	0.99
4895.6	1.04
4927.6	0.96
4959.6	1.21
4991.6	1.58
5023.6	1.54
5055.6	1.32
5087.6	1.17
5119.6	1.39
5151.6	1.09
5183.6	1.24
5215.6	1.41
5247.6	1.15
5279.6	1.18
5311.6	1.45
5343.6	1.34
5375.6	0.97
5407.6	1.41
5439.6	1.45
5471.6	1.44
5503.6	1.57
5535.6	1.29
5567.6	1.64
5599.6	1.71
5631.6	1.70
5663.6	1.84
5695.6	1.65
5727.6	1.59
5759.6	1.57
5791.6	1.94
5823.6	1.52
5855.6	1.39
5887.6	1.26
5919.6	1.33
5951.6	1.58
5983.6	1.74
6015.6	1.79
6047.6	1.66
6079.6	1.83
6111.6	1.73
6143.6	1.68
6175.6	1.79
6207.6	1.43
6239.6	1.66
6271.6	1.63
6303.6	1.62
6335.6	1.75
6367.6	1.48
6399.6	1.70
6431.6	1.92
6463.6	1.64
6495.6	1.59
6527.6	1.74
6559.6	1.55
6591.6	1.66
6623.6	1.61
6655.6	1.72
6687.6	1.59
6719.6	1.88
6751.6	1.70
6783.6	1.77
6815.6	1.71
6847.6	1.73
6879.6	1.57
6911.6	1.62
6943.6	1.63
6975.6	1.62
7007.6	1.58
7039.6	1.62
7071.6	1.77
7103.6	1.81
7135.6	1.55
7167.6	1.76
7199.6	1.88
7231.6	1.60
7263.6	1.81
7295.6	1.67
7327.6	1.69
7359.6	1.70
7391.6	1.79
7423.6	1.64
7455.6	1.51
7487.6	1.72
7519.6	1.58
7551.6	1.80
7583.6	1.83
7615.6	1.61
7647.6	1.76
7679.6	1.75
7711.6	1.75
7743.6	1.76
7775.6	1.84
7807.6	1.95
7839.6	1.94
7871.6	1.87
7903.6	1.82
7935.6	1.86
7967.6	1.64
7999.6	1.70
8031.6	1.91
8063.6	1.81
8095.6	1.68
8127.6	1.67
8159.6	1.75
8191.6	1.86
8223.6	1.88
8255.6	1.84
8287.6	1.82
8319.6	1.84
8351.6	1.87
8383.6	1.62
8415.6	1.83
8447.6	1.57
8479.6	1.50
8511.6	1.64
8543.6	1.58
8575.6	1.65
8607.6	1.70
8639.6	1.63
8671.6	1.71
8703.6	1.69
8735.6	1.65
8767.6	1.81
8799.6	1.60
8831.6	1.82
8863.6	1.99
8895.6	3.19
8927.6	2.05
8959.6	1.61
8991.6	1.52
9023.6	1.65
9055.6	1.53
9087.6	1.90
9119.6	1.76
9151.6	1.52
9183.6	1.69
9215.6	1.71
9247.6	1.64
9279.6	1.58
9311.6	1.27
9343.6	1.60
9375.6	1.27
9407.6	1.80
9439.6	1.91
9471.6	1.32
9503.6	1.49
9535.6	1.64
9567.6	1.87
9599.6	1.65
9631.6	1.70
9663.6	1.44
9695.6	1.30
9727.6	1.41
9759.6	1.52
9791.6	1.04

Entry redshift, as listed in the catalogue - 0.35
